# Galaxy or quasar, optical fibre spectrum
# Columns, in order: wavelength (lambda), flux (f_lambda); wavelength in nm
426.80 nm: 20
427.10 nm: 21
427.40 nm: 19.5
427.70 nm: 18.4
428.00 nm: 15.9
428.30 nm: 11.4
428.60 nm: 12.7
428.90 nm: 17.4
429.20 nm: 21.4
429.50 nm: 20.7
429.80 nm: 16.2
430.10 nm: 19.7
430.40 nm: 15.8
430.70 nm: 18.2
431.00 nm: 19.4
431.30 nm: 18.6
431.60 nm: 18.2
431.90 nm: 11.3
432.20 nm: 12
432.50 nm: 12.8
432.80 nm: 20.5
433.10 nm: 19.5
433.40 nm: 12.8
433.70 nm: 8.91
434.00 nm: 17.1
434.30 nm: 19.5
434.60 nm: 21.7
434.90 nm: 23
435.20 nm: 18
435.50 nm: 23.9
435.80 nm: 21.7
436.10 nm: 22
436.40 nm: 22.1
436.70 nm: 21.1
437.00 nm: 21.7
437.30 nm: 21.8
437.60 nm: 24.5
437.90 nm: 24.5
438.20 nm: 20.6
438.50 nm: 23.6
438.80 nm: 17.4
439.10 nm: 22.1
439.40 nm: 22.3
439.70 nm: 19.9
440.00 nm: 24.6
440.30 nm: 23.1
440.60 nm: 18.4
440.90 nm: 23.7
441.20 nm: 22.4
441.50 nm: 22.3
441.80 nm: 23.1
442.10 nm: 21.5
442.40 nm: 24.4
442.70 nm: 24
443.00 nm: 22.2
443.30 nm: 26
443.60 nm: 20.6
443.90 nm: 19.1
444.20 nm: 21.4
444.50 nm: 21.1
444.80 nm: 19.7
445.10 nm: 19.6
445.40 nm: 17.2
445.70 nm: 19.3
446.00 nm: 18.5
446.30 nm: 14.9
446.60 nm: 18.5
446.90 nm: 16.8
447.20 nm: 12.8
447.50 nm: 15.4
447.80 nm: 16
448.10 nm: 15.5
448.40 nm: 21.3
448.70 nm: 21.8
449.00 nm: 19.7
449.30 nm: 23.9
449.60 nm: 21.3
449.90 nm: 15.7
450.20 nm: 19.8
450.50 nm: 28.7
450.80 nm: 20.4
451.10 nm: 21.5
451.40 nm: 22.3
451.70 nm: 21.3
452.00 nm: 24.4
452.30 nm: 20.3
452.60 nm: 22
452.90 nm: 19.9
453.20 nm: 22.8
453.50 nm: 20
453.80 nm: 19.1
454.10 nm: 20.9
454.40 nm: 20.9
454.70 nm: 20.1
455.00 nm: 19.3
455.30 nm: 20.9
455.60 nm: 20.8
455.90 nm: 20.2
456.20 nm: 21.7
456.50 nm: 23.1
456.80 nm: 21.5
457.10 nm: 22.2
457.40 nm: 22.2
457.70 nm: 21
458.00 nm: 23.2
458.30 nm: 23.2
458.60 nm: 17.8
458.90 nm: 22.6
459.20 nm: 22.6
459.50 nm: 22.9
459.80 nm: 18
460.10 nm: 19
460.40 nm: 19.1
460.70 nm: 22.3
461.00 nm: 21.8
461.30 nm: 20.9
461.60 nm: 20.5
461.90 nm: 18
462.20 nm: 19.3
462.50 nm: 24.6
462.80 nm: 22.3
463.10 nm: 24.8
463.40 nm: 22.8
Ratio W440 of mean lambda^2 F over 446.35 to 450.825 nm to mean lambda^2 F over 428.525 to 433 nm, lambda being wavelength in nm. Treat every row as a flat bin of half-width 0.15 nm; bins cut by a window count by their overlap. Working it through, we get 1.2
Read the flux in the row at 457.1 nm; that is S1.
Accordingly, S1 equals 22.2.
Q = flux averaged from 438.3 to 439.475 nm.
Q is 21.3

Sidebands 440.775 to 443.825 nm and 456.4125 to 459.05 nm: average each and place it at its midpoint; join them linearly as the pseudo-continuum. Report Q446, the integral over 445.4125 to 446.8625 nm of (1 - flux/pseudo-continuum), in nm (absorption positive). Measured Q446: 0.32 nm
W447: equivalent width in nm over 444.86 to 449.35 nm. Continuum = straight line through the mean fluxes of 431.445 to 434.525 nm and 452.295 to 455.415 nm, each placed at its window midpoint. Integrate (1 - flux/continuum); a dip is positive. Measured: 0.22 nm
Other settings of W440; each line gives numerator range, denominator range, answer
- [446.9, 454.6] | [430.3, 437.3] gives 1.19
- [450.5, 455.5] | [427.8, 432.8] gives 1.43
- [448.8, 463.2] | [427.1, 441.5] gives 1.22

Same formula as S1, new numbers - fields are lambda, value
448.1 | 15.5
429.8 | 16.2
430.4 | 15.8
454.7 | 20.1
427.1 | 21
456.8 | 21.5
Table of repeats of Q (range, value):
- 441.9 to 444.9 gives 22.1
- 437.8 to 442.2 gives 21.9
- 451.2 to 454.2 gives 21.3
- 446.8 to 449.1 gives 17.4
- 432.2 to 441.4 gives 20.4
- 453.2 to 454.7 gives 20.5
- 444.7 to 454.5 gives 19.8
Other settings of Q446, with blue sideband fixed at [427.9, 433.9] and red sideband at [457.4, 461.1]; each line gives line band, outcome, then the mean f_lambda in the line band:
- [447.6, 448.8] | 0.053 nm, 18.4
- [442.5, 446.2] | -0.434 nm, 20.7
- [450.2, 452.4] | -0.312 nm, 22.6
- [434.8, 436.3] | -0.414 nm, 21.7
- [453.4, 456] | 0.014 nm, 20.3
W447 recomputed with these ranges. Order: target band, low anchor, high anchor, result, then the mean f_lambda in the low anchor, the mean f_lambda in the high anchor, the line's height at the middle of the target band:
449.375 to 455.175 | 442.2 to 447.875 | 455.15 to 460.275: -0.18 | 19.4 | 21.3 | 20.5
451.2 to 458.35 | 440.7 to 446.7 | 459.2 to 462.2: -0.28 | 21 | 20.3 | 20.6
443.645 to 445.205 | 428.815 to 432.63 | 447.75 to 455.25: -0.05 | 17.1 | 20.8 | 19.5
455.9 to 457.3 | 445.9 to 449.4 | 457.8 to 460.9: -0.11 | 17.8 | 21.1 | 20.3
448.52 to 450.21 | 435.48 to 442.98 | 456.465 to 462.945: 0.10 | 22.2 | 21.2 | 21.7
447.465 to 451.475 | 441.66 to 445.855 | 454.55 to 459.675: 0.20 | 21.4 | 21.5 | 21.4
